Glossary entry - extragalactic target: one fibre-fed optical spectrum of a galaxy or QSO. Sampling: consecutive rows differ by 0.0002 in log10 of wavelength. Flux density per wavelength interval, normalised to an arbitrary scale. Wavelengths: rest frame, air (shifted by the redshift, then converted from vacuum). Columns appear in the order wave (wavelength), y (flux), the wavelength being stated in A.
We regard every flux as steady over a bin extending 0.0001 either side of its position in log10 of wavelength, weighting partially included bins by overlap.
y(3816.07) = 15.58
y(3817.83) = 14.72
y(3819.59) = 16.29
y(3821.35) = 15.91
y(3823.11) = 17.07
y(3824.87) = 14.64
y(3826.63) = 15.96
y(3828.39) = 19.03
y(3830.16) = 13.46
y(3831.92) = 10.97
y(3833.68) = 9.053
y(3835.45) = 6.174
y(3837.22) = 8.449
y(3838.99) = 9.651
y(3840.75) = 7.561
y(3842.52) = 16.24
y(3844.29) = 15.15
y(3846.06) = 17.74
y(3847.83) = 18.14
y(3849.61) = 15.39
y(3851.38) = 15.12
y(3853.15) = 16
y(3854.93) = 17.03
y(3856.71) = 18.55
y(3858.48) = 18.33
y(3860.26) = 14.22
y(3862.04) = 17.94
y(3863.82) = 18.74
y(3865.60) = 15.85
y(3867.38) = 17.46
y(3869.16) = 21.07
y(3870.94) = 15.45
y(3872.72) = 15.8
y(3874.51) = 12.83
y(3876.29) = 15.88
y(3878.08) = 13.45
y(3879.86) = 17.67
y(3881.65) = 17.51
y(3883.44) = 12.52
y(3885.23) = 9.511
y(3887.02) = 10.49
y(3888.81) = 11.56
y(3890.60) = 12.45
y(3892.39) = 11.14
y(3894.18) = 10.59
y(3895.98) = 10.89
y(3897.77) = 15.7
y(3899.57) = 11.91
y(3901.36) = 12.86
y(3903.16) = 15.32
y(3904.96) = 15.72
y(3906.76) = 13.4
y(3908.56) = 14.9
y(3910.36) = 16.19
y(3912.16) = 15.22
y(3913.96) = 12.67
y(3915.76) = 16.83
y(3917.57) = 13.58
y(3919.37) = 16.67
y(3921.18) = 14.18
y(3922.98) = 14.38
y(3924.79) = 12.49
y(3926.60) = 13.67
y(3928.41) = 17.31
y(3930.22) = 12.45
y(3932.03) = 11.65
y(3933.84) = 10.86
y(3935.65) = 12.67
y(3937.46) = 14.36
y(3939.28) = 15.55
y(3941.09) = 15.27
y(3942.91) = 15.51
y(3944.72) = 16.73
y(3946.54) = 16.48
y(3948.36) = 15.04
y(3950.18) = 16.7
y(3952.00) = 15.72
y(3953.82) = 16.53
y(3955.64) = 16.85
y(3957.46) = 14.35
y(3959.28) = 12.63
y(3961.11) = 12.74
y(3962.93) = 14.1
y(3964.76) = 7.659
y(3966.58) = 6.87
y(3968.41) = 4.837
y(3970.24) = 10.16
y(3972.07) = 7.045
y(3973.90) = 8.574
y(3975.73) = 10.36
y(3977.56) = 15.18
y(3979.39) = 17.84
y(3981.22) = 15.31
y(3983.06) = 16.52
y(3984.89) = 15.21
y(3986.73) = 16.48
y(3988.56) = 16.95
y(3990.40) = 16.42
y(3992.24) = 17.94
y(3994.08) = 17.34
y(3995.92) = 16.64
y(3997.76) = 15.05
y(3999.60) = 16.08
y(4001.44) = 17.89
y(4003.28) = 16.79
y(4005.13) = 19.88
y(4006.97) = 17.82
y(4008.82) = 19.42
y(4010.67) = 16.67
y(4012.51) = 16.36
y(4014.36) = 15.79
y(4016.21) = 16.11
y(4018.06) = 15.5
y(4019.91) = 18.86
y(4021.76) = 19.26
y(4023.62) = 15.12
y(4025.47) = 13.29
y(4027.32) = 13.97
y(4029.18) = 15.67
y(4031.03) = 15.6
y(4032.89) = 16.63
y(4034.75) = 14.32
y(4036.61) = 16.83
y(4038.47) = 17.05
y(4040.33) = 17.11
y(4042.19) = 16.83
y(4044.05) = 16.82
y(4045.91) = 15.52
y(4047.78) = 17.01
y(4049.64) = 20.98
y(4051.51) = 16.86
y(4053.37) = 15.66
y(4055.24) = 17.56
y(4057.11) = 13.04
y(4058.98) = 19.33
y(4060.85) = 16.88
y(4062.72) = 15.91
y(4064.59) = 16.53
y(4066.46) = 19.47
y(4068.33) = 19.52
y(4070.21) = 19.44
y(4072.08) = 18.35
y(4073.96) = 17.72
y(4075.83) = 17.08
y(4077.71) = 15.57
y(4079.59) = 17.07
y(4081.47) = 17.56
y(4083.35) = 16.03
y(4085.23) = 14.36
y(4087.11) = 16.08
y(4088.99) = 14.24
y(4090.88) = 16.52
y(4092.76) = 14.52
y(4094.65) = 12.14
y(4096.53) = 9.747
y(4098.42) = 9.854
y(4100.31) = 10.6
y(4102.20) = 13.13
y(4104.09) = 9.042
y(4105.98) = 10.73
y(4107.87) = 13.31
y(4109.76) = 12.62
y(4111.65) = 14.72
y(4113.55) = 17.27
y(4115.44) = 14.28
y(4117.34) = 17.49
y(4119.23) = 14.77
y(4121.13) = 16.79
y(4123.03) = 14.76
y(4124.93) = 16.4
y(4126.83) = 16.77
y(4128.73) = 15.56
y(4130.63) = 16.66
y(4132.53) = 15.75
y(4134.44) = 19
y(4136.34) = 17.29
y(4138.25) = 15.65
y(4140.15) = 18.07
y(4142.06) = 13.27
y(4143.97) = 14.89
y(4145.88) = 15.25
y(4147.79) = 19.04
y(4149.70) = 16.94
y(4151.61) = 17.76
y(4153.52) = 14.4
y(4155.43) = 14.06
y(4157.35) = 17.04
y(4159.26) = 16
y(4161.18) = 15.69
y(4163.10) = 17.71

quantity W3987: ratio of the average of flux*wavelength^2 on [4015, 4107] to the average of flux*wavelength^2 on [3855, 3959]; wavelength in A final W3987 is 1.2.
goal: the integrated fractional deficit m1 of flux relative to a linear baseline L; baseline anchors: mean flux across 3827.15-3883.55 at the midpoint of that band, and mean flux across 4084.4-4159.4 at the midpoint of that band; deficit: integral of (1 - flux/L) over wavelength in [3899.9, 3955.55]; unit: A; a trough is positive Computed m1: 1.0 A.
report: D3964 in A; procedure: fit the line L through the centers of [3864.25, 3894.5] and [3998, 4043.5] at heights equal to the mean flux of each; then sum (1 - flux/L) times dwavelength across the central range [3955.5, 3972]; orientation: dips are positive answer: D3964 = 5.27 A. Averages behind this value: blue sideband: 14.3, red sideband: 16.6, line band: 10.7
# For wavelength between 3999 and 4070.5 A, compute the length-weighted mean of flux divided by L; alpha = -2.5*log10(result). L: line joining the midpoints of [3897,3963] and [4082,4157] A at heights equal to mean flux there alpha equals -0.15 mag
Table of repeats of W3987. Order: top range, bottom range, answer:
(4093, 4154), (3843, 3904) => 1.12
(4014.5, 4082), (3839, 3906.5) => 1.25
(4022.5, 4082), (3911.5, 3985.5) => 1.30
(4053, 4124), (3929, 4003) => 1.15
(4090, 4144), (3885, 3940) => 1.19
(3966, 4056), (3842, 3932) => 1.12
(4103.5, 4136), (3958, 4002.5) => 1.19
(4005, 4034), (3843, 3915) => 1.19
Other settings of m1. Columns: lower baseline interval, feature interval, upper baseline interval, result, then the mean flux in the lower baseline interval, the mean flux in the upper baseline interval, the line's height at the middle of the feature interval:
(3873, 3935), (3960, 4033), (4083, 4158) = -3.4 A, 13.7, 14.9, 14.2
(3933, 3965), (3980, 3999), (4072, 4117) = -2.5 A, 14.6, 14.2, 14.5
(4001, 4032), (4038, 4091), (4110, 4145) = -1.9 A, 16.7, 16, 16.4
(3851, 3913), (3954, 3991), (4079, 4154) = 5.1 A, 14.8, 15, 14.9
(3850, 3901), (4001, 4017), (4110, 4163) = -2.0 A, 14.8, 16.1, 15.5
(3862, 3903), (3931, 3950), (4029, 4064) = 0.8 A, 14.3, 16.6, 15.1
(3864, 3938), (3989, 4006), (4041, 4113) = -2.6 A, 14.1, 15.5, 14.9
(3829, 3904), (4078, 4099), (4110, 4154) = 1.8 A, 14.1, 16.2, 15.8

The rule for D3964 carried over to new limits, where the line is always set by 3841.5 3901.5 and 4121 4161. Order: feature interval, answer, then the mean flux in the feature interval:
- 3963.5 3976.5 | 6.2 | 8.06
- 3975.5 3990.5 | -0.2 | 15.8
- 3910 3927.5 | 0.8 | 14.5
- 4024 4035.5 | 0.6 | 14.9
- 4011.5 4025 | -0.8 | 16.6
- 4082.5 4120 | 5.8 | 13.6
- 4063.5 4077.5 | -1.9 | 18.1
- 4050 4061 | -0.6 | 16.8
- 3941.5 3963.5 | 0.1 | 15.3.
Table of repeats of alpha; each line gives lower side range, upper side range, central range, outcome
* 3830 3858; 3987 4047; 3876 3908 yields 0.09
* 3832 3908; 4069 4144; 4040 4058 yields -0.13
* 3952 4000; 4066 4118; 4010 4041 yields -0.14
